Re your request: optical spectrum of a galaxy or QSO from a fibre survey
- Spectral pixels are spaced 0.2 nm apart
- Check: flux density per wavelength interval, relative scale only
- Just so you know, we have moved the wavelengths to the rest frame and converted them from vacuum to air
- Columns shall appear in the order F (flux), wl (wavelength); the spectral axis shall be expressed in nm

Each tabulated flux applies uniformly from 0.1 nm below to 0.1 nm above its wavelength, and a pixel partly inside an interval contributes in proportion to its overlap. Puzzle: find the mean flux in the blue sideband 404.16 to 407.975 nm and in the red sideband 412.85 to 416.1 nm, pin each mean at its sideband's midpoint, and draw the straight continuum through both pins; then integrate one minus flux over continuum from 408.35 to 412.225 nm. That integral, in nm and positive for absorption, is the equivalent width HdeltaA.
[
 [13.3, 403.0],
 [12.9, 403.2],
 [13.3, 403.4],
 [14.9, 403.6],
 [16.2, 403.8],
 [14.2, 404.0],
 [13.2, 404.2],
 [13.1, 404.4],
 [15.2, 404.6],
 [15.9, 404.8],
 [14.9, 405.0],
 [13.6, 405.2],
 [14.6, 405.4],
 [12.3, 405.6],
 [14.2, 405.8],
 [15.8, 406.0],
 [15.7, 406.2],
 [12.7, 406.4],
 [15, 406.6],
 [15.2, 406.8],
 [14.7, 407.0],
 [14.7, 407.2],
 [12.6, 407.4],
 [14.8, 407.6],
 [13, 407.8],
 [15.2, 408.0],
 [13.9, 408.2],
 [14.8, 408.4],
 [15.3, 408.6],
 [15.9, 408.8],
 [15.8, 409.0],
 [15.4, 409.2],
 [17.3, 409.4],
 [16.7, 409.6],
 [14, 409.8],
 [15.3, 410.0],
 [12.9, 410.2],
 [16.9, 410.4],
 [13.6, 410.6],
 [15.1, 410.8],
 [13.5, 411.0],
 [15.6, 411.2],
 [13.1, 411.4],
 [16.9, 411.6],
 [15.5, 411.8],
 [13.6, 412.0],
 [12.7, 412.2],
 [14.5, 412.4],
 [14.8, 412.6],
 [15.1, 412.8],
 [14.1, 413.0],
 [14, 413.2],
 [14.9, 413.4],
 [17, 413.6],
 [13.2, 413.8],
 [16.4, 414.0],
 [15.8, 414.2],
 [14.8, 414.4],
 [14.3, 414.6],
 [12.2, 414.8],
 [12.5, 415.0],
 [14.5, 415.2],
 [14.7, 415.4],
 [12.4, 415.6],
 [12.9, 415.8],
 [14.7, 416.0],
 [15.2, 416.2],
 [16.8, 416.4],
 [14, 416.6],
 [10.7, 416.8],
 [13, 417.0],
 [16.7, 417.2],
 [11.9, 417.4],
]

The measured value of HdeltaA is -0.20 nm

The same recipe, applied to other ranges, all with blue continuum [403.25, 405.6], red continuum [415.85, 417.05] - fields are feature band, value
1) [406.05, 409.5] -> -0.140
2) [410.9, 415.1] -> -0.106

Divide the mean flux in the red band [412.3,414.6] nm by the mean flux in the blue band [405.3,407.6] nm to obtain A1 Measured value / 1.04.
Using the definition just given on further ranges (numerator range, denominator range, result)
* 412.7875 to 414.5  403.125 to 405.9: 1.06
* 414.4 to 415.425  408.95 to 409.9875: 0.87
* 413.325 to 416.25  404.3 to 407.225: 0.99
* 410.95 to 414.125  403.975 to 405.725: 1.04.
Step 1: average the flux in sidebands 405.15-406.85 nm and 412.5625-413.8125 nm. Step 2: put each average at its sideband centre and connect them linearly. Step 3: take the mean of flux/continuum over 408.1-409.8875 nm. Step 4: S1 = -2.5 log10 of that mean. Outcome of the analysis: -0.07 mag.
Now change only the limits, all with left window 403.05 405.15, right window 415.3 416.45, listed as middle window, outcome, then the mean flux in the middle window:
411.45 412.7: -0.02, 14.6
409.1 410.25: -0.08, 15.4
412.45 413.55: -0.03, 14.7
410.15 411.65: -0.03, 14.7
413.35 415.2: -0.02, 14.6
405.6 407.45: -0.01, 14.4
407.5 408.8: -0.02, 14.6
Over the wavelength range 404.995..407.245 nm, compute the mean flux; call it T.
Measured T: 14.4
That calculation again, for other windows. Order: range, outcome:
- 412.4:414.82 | 14.8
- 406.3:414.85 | 14.7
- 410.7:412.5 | 14.5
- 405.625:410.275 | 14.8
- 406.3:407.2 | 14.4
